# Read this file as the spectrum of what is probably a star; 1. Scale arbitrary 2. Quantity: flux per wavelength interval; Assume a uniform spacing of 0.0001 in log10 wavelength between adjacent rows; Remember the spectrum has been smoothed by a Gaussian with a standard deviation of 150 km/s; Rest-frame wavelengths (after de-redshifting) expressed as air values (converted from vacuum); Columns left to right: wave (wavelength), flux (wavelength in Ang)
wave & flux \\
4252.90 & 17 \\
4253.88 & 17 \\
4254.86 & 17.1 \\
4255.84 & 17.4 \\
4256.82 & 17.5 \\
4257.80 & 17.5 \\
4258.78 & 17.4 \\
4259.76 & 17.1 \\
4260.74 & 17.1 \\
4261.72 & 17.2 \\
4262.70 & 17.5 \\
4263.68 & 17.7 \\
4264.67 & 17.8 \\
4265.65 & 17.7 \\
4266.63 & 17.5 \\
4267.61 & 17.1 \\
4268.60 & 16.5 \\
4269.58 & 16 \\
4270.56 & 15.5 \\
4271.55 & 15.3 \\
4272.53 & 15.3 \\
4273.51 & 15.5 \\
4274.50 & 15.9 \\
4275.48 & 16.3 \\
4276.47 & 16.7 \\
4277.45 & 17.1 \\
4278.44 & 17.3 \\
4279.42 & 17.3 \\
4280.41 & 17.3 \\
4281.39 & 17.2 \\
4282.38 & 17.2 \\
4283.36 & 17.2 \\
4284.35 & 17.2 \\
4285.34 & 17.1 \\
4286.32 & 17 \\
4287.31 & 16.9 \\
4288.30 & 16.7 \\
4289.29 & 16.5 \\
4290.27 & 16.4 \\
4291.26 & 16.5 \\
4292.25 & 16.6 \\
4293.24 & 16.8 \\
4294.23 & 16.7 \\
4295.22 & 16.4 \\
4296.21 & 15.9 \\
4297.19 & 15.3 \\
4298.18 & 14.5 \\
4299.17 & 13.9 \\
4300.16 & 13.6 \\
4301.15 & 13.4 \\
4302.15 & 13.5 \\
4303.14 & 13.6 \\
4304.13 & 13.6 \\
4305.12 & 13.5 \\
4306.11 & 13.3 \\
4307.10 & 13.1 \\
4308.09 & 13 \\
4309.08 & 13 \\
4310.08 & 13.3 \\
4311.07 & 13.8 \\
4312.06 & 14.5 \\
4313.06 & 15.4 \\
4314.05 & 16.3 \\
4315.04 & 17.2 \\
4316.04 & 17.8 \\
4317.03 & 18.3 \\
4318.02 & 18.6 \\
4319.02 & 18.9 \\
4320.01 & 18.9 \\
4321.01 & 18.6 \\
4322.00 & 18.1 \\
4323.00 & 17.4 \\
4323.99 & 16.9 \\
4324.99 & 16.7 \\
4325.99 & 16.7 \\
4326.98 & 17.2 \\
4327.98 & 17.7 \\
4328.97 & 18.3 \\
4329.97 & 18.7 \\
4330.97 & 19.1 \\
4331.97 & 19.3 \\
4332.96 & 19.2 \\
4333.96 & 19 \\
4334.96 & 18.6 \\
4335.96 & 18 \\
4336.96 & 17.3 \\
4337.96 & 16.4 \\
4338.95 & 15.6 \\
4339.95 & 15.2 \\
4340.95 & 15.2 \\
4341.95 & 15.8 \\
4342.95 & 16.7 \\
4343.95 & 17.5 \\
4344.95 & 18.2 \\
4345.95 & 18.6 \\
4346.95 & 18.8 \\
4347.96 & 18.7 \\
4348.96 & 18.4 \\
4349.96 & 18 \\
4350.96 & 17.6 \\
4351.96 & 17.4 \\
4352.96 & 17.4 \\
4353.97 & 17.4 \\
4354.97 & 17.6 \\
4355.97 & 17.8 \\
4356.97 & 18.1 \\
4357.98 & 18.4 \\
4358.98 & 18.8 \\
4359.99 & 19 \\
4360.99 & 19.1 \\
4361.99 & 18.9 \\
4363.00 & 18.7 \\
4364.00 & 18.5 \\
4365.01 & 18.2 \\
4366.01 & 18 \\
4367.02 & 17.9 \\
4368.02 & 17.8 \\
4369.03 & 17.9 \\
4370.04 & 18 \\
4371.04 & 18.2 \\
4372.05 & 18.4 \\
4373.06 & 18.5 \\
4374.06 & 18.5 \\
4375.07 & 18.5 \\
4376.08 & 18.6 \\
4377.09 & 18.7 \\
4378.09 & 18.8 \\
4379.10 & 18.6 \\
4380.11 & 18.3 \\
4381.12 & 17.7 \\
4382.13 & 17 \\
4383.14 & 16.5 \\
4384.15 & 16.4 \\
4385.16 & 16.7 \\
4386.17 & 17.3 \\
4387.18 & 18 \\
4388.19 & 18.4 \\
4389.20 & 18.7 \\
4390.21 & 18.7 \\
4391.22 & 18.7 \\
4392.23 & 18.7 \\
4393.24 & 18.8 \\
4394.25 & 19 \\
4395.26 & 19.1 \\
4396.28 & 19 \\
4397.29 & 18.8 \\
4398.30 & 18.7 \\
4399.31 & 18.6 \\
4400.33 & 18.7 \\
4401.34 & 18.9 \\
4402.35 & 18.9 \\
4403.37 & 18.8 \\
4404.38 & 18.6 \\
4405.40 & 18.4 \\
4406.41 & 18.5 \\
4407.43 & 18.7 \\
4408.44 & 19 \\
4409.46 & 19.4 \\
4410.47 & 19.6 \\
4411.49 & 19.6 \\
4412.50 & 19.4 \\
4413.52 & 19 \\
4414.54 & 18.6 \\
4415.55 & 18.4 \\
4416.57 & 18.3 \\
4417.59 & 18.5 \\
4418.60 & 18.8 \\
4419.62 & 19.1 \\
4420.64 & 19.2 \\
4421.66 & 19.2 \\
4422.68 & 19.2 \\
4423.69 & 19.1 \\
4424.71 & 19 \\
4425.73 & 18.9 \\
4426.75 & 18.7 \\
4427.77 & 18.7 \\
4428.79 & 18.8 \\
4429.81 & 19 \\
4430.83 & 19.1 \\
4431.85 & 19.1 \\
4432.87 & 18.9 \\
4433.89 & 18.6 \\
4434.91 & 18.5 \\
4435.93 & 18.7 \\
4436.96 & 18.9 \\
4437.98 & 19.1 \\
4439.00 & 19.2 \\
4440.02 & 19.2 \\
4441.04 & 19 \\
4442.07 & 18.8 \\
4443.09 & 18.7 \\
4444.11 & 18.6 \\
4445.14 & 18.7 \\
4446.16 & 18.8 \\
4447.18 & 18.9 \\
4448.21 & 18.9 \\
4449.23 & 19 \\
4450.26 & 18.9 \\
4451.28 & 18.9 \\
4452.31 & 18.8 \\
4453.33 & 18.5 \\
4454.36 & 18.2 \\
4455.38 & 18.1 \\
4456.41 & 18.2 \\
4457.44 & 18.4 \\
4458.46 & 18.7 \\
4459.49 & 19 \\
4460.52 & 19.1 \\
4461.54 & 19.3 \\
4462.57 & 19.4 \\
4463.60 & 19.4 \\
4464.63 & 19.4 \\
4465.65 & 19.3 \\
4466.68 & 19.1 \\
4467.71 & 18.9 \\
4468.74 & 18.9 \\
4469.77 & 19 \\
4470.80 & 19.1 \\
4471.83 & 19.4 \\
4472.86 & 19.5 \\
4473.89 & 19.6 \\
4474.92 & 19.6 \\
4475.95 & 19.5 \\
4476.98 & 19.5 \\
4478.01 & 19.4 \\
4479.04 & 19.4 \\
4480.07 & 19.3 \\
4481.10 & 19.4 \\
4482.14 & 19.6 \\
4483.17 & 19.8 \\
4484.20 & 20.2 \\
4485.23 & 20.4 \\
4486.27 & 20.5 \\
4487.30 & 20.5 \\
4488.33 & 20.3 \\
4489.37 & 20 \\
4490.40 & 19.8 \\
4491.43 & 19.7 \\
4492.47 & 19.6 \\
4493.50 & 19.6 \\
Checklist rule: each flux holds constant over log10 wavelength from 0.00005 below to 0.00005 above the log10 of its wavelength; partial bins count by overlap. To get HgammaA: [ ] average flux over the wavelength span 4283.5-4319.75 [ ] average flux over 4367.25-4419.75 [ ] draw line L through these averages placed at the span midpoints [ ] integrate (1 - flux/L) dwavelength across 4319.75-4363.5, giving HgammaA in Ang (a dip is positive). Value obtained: -2.7 Ang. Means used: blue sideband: 15.5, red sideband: 18.5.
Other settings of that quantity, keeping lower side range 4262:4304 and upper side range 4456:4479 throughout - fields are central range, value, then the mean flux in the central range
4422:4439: -0.3 Ang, 18.9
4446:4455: 0.1 Ang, 18.8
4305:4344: 0.4 Ang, 16.7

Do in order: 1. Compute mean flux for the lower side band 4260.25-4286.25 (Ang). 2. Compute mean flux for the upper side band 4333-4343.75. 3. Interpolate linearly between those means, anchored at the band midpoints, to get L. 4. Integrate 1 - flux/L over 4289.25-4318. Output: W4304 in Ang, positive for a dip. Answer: 3.1 Ang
